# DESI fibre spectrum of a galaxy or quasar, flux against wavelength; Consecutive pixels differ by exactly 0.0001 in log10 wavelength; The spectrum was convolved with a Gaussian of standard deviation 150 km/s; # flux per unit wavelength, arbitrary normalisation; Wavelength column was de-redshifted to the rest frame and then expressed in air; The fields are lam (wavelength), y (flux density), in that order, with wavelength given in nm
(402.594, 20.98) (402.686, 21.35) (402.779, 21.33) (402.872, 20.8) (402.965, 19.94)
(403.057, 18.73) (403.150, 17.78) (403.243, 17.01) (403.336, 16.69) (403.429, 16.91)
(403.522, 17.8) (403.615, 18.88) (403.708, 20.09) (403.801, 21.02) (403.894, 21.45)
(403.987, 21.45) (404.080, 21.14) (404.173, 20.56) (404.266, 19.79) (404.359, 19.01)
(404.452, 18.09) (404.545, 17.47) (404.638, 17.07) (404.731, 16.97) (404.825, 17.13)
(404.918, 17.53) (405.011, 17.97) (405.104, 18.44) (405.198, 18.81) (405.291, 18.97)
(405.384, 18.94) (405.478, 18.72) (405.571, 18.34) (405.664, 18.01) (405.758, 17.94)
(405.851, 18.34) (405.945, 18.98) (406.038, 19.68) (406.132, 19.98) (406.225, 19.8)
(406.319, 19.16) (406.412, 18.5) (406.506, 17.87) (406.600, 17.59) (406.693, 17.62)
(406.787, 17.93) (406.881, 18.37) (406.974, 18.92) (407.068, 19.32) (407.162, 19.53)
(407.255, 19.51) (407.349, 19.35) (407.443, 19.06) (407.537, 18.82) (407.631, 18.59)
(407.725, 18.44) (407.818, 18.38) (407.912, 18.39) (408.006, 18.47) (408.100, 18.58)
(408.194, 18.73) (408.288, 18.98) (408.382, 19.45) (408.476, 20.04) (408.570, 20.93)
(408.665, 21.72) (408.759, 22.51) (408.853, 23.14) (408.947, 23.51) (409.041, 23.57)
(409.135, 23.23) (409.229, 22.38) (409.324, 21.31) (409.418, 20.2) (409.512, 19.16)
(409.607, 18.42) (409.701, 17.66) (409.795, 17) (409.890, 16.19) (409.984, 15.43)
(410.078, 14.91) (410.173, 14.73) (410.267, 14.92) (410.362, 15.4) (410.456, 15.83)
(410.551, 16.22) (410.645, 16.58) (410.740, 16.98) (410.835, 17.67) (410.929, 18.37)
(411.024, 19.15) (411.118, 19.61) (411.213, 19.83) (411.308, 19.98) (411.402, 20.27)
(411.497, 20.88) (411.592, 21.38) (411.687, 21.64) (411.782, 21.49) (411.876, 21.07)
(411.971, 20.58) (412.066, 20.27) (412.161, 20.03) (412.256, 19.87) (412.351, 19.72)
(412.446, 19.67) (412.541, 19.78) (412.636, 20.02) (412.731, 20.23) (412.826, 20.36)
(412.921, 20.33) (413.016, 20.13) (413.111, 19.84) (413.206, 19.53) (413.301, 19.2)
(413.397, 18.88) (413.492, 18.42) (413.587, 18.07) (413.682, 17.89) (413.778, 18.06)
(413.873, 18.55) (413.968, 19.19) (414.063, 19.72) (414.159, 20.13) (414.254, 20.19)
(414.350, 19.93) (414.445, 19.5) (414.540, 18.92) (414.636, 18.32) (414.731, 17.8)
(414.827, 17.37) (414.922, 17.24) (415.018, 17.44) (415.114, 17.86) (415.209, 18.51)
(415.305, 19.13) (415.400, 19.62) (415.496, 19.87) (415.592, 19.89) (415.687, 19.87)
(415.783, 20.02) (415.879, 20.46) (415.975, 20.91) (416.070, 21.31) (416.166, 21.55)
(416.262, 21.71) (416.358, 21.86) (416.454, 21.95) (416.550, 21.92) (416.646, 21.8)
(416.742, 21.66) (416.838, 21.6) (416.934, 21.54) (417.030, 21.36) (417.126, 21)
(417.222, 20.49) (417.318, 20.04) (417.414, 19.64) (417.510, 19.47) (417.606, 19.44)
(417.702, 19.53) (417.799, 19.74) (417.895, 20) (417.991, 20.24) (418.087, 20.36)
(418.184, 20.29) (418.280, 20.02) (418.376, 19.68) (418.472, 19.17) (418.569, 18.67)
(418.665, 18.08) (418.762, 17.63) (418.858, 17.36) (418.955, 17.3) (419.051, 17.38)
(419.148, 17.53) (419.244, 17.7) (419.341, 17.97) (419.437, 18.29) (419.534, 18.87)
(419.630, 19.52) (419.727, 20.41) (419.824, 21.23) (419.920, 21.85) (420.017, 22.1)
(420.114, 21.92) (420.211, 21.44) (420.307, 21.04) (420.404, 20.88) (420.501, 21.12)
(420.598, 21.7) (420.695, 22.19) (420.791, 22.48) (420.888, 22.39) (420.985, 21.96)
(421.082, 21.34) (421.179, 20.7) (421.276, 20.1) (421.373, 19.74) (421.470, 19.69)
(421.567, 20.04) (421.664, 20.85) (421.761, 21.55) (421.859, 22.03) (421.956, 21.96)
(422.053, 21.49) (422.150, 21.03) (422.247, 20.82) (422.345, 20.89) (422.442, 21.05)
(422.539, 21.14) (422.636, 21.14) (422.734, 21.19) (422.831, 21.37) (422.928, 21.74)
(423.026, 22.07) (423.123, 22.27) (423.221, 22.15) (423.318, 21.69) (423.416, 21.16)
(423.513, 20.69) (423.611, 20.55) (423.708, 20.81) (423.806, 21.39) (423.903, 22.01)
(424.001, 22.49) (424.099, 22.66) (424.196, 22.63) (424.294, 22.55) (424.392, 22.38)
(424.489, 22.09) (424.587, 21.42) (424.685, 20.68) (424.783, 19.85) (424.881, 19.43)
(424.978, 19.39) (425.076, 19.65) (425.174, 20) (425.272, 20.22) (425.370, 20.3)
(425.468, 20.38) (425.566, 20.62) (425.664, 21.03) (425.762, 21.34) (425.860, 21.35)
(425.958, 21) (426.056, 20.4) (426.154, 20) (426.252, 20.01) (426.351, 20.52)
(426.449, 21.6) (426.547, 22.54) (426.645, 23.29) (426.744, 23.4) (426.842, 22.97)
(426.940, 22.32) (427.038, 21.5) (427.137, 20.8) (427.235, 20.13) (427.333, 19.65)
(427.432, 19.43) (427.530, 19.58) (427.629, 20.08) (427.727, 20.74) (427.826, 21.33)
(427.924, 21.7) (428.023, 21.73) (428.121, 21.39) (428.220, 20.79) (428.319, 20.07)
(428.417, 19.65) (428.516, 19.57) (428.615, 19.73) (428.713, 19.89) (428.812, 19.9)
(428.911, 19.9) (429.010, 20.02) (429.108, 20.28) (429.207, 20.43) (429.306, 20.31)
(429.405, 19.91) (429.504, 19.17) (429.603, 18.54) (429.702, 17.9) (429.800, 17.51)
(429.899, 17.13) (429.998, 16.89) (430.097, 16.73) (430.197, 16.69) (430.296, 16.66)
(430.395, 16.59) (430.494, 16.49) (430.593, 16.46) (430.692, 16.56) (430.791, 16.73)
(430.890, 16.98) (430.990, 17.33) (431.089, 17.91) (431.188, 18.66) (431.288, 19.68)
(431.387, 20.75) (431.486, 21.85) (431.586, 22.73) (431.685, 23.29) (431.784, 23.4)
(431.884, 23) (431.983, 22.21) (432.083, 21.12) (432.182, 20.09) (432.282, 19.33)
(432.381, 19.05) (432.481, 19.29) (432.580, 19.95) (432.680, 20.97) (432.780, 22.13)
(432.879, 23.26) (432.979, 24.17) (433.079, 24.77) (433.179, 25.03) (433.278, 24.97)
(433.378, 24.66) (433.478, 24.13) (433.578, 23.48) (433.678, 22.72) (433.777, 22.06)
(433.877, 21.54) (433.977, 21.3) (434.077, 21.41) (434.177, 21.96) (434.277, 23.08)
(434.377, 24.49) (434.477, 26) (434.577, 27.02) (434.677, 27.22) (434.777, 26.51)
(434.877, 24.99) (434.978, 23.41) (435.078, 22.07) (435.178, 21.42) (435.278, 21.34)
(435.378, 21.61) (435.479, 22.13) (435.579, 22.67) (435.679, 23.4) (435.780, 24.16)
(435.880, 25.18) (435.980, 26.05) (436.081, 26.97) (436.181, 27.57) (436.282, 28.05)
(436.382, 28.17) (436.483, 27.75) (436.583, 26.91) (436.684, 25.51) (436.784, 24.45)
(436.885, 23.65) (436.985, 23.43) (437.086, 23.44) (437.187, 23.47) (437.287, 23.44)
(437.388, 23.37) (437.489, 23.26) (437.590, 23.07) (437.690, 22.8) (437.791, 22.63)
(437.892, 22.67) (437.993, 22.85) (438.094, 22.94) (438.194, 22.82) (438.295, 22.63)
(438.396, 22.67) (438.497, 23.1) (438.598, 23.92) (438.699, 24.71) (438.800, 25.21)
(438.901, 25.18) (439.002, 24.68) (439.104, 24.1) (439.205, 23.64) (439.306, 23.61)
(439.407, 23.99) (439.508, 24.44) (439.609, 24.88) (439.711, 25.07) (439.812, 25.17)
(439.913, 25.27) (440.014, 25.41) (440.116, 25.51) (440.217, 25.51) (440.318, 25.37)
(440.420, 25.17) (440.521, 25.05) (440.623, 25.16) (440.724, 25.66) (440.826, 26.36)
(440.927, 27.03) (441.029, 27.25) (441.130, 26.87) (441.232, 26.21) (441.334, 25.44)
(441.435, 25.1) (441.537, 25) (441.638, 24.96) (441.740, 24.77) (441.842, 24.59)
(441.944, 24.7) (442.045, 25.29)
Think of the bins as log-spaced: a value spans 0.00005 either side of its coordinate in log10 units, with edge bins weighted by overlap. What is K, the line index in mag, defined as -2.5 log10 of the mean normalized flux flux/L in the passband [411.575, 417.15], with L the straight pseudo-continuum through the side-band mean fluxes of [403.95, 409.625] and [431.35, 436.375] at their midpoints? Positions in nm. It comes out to 0.03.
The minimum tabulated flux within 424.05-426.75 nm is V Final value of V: 19.39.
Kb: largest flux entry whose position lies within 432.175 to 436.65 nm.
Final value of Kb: 28.17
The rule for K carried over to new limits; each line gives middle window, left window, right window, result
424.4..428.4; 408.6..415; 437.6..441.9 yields 0.06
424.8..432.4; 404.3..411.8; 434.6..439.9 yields 0.13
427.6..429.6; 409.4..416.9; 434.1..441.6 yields 0.12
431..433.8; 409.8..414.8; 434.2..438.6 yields 0.07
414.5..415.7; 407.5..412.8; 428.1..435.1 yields 0.06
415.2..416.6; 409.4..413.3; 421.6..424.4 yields -0.04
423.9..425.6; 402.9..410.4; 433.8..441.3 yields 0.06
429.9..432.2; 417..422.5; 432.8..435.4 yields 0.20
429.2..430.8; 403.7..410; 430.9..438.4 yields 0.26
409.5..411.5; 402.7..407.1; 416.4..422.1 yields 0.12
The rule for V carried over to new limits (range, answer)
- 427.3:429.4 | 19.43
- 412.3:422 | 17.24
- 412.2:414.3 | 17.89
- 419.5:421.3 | 18.87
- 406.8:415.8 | 14.73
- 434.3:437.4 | 21.34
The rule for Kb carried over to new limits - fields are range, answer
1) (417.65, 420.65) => 22.1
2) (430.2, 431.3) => 19.68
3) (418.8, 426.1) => 22.66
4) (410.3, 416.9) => 21.95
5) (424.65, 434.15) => 25.03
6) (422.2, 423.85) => 22.27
